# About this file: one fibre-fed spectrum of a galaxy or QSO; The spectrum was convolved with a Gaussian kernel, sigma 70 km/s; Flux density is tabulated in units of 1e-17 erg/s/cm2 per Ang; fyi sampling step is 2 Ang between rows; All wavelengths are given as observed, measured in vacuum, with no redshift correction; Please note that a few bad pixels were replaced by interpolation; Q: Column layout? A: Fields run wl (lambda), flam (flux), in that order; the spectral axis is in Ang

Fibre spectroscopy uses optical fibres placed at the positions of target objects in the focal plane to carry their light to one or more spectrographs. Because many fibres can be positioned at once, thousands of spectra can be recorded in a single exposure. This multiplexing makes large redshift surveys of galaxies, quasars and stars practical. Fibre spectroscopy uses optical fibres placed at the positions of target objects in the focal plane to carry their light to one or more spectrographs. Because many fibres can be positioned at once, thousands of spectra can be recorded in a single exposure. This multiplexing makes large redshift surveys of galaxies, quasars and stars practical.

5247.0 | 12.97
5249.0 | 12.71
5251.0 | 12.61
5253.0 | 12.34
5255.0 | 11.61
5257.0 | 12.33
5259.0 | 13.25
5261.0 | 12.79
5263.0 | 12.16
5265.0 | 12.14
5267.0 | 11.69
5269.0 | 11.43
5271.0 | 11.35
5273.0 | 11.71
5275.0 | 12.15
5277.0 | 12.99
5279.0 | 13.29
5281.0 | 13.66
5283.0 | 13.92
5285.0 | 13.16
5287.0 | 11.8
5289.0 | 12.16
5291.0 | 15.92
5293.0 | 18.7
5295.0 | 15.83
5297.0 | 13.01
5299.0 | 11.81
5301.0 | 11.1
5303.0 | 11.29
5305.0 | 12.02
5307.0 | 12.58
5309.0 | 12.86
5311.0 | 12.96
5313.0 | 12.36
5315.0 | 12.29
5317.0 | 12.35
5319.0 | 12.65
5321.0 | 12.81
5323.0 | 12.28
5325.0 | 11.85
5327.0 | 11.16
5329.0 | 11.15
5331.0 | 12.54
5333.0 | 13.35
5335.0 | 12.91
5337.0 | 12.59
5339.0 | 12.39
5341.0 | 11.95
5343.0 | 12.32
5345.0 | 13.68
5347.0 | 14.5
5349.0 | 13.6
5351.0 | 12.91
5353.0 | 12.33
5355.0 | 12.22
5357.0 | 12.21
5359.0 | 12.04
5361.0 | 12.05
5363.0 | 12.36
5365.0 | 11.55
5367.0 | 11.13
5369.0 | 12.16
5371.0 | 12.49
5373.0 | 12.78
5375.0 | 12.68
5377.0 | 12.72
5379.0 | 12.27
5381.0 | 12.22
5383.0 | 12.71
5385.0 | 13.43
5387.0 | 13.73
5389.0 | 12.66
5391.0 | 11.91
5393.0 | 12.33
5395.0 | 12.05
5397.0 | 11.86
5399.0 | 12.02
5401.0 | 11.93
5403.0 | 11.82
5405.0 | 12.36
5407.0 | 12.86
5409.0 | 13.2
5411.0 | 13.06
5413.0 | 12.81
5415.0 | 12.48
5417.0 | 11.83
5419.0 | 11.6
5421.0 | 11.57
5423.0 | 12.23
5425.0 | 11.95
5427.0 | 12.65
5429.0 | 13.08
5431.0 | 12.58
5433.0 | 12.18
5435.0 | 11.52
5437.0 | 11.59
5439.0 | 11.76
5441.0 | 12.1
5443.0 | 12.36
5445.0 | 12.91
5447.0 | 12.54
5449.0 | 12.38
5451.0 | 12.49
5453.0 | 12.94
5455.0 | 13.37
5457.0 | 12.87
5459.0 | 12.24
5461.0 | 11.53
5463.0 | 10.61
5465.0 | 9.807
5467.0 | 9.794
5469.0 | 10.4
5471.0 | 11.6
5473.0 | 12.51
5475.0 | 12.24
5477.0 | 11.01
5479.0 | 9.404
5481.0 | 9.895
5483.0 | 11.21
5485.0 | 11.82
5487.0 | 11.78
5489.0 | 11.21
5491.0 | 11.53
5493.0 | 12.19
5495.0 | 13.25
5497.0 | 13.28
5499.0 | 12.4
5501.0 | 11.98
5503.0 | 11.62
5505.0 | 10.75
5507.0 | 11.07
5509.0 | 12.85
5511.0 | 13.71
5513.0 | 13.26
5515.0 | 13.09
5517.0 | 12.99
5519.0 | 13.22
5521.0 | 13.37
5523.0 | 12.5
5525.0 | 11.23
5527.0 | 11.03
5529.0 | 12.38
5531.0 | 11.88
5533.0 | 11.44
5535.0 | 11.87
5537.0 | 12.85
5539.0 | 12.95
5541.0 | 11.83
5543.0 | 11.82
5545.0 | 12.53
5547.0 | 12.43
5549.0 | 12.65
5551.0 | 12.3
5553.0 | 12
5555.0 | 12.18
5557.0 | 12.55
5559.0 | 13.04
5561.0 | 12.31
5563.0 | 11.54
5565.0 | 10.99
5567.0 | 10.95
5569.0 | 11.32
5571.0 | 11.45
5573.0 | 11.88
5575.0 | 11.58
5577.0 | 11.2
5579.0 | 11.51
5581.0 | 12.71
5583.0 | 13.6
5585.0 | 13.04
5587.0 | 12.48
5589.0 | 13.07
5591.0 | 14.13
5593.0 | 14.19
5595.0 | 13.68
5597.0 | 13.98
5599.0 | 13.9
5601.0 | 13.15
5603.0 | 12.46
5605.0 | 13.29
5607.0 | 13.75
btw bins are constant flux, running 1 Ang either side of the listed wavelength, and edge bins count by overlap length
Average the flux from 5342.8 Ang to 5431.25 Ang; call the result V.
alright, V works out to 12.5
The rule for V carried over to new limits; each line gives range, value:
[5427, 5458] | 12.5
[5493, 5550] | 12.4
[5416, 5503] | 11.9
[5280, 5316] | 13.2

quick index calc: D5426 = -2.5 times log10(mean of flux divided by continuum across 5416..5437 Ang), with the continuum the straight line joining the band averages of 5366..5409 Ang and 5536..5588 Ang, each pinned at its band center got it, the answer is 0.02 mag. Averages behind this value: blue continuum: 12.4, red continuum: 12.1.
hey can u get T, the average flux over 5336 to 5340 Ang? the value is 12.5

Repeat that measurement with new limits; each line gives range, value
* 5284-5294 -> 14.3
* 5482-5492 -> 11.5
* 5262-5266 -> 12.2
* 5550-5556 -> 12.2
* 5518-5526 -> 12.6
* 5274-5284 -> 13.2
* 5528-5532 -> 12.1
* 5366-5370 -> 11.6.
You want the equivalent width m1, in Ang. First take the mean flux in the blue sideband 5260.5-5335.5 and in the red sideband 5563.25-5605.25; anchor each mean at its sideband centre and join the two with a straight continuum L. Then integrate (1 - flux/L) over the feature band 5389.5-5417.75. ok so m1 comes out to 0.7 Ang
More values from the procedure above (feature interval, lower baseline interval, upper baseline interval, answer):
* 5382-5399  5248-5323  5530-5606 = 0.1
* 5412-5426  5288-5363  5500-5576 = 0.5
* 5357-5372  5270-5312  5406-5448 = 0.8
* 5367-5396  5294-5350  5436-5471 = -0.7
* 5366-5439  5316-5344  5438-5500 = -1.8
